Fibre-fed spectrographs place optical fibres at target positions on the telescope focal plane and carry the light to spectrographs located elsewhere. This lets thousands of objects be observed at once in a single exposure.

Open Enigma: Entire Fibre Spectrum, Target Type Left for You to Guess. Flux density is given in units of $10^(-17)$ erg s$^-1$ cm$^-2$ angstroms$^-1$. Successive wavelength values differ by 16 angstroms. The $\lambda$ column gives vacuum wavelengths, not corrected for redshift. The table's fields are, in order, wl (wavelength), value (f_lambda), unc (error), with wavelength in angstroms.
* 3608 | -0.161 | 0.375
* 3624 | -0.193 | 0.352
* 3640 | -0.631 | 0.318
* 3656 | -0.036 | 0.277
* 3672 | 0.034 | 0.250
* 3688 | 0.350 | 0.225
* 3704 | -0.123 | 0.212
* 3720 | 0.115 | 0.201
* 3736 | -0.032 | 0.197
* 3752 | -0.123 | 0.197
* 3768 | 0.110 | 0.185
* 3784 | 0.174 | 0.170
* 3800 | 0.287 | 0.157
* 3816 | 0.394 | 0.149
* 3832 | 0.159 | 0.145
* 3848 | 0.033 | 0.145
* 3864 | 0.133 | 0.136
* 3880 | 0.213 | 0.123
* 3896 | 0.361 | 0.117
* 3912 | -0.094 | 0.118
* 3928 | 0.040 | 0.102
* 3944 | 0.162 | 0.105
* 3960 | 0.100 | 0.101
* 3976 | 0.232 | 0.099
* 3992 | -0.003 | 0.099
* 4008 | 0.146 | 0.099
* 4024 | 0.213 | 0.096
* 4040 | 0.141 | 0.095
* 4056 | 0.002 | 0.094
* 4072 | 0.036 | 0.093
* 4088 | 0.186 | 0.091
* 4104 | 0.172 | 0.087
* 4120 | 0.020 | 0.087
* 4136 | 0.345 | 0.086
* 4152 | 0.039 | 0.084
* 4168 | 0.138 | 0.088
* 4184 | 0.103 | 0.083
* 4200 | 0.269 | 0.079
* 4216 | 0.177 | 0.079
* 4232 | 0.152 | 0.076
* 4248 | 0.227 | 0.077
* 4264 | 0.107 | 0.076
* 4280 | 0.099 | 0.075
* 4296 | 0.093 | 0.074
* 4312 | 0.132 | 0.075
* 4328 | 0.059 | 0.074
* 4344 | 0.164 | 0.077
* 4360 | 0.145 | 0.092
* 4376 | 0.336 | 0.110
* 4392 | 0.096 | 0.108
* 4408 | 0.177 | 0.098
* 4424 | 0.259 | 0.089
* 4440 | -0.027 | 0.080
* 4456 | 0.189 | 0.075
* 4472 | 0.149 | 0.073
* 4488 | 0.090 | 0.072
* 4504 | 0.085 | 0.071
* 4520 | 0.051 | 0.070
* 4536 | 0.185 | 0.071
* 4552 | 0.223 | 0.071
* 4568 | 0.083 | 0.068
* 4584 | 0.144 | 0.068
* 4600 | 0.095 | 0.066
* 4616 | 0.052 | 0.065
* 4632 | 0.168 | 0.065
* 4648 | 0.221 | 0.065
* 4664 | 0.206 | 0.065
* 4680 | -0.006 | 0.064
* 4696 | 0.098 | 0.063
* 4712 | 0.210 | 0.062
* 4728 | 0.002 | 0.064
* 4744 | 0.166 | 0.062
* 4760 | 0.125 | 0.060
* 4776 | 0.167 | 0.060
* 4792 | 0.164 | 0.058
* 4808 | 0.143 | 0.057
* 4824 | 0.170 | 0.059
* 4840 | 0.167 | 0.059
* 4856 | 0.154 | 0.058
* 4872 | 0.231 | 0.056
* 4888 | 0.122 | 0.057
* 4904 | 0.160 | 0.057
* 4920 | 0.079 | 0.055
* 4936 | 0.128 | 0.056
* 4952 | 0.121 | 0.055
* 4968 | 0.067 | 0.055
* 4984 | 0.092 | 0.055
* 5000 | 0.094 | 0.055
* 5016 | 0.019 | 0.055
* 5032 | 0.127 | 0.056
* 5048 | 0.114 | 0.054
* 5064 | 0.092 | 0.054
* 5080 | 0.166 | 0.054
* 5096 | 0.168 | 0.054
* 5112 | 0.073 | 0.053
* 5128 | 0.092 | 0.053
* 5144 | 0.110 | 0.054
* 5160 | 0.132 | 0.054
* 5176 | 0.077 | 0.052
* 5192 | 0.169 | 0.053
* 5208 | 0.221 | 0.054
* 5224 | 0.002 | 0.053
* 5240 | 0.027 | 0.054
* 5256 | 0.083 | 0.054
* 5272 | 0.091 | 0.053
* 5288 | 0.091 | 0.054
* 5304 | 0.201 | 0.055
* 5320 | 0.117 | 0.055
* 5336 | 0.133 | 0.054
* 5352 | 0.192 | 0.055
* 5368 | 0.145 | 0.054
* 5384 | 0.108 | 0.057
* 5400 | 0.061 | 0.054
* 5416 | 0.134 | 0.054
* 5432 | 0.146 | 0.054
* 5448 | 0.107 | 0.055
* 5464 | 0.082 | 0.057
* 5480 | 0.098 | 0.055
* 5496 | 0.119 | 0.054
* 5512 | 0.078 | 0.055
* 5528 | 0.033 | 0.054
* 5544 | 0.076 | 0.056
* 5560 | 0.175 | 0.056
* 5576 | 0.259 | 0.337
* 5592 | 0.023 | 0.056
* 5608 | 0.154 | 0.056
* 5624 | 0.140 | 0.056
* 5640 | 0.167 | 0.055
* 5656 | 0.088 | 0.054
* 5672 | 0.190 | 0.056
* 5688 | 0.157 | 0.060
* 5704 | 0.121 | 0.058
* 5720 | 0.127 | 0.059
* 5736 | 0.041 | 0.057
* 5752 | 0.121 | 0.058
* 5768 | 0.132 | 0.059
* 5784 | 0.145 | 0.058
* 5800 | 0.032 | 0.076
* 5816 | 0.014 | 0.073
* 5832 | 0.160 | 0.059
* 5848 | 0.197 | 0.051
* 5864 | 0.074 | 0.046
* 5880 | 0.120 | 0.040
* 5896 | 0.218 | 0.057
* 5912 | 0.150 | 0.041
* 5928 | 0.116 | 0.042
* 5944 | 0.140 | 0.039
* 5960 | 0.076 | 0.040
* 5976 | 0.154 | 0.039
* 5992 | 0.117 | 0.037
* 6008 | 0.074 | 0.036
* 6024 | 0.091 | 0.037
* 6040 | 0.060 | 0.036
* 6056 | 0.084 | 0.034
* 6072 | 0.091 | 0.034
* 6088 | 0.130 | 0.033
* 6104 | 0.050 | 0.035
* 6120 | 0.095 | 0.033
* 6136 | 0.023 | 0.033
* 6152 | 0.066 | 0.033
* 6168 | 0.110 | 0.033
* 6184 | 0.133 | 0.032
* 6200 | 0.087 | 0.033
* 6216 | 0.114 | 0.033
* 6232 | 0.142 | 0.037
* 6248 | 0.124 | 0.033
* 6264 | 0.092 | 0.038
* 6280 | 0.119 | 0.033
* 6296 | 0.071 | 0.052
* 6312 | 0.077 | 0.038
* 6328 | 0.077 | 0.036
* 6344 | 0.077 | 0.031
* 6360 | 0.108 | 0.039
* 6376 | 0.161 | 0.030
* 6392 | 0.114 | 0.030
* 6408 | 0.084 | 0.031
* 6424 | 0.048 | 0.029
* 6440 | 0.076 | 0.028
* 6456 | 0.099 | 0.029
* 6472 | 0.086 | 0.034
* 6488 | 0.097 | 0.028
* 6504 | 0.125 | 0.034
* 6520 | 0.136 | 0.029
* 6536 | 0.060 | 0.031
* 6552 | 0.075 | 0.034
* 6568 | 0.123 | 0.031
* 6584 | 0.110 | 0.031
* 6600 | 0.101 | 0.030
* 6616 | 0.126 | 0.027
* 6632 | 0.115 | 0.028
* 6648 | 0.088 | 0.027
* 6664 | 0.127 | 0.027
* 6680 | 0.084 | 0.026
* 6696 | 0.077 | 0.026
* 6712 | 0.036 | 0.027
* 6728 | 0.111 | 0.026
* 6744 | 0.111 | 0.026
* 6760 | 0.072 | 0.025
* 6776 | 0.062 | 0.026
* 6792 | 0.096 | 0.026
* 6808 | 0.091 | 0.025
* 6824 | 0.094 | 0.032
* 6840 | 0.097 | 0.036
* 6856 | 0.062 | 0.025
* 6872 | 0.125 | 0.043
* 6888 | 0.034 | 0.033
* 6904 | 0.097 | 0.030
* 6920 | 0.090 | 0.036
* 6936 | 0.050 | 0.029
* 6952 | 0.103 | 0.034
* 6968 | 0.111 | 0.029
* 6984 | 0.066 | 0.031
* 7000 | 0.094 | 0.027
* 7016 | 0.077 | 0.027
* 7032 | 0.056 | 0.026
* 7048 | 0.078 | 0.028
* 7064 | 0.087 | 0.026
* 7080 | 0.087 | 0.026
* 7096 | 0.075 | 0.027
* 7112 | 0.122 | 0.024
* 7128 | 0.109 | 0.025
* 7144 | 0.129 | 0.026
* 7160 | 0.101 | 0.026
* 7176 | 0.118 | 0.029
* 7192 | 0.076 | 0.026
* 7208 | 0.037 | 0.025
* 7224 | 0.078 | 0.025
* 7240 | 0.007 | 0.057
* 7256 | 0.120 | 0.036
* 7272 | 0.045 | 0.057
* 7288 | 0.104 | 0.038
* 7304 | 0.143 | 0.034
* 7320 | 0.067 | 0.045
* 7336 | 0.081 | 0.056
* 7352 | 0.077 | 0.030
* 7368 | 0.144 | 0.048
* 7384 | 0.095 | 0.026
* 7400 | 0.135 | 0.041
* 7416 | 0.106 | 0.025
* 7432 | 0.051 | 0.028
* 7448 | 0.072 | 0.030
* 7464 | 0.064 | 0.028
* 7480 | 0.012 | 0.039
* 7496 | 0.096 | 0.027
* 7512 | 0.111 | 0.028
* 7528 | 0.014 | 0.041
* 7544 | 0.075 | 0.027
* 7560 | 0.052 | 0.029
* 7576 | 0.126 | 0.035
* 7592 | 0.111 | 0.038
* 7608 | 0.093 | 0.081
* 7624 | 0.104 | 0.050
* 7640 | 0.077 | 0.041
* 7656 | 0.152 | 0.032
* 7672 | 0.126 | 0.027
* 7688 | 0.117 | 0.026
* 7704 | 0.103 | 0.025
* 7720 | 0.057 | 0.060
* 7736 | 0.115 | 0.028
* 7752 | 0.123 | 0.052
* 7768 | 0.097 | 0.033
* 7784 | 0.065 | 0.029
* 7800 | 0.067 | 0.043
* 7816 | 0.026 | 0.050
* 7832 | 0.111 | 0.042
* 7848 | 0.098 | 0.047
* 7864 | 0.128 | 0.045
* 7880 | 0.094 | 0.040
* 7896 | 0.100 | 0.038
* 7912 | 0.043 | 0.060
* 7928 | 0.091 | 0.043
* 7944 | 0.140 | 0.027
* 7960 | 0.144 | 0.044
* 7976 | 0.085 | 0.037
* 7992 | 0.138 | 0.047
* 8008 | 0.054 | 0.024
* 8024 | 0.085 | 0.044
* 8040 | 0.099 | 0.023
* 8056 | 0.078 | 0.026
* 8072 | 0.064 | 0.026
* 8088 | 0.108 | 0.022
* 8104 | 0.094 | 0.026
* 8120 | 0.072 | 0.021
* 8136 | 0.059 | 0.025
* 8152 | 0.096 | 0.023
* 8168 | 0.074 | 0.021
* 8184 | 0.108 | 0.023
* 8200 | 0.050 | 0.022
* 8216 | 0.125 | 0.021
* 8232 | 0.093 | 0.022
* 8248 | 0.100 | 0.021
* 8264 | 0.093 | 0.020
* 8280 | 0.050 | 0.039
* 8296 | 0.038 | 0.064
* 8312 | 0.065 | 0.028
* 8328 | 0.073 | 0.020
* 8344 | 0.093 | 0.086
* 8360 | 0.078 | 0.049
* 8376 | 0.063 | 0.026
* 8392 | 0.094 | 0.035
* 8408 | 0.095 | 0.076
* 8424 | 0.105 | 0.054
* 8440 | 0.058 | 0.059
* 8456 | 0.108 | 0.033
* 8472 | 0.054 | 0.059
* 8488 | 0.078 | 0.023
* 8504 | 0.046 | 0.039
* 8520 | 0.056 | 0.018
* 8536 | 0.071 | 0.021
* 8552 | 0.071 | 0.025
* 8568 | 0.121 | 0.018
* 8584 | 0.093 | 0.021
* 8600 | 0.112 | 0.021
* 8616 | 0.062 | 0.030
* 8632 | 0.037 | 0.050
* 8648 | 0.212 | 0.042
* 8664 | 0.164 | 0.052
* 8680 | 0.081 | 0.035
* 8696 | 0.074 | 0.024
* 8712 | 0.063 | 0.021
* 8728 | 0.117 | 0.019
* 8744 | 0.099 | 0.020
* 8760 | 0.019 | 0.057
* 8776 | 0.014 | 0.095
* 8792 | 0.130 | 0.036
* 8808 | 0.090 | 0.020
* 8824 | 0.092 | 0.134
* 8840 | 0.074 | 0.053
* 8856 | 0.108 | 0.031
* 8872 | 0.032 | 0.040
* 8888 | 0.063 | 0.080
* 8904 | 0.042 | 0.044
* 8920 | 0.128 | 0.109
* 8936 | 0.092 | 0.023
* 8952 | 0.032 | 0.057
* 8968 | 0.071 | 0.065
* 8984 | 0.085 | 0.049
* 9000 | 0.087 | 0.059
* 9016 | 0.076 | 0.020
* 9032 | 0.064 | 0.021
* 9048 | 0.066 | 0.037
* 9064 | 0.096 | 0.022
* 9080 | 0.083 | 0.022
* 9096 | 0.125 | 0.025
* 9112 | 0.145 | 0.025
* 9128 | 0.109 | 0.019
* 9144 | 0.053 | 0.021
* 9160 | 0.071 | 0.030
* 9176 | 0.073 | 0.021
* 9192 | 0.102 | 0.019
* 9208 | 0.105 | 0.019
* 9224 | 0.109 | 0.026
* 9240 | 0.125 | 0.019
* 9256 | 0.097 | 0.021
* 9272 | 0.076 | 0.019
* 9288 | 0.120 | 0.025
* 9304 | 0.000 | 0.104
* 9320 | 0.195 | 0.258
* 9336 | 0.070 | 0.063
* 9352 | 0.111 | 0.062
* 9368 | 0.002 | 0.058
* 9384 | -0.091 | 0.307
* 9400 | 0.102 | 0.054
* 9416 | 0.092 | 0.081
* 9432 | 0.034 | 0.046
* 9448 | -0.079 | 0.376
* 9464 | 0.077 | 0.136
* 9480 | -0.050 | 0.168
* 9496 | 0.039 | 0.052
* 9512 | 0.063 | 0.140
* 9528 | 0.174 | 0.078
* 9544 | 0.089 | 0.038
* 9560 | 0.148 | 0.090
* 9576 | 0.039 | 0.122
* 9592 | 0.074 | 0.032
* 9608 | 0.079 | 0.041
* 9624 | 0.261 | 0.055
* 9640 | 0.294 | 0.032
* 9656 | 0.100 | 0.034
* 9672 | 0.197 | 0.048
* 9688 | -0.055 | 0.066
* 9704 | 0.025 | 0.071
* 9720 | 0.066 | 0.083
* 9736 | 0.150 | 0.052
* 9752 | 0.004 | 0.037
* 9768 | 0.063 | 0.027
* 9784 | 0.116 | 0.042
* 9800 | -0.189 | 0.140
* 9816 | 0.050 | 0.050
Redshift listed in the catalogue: 1.583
